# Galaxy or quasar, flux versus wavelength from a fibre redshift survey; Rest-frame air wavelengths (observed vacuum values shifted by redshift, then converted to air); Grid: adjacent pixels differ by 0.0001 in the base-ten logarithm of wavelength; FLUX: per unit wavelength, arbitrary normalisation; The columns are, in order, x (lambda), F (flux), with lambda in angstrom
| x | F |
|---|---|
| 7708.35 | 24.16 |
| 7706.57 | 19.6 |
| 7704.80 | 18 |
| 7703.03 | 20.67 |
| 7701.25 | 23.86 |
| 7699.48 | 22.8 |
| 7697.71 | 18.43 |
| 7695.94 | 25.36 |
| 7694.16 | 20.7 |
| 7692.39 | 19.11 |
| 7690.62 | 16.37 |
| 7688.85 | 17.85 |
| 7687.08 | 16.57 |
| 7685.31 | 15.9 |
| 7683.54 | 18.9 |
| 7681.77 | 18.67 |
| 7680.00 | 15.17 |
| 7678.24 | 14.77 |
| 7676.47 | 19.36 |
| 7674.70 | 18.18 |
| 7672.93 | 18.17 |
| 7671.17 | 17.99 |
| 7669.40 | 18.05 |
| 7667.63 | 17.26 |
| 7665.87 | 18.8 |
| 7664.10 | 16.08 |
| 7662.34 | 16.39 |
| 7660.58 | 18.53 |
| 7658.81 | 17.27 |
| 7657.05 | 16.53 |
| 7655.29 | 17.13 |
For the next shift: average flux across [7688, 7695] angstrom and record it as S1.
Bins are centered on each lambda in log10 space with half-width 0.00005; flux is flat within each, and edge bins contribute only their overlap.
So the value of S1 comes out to 18.5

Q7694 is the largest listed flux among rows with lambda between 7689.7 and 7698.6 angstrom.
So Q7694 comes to 25.36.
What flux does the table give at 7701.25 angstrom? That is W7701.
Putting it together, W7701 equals 23.86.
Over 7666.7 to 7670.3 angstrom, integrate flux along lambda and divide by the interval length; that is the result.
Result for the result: 17.7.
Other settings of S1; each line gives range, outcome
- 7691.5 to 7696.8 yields 21.7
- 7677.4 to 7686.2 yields 16.7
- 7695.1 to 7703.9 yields 22.2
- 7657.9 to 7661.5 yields 17.9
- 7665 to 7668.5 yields 18.1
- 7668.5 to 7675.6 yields 18.1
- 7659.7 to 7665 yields 17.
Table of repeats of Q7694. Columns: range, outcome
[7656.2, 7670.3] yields 18.8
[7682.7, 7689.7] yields 18.9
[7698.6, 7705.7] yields 23.86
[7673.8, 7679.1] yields 19.36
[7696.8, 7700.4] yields 22.8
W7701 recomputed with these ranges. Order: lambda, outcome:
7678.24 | 14.77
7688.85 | 17.85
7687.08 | 16.57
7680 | 15.17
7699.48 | 22.8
